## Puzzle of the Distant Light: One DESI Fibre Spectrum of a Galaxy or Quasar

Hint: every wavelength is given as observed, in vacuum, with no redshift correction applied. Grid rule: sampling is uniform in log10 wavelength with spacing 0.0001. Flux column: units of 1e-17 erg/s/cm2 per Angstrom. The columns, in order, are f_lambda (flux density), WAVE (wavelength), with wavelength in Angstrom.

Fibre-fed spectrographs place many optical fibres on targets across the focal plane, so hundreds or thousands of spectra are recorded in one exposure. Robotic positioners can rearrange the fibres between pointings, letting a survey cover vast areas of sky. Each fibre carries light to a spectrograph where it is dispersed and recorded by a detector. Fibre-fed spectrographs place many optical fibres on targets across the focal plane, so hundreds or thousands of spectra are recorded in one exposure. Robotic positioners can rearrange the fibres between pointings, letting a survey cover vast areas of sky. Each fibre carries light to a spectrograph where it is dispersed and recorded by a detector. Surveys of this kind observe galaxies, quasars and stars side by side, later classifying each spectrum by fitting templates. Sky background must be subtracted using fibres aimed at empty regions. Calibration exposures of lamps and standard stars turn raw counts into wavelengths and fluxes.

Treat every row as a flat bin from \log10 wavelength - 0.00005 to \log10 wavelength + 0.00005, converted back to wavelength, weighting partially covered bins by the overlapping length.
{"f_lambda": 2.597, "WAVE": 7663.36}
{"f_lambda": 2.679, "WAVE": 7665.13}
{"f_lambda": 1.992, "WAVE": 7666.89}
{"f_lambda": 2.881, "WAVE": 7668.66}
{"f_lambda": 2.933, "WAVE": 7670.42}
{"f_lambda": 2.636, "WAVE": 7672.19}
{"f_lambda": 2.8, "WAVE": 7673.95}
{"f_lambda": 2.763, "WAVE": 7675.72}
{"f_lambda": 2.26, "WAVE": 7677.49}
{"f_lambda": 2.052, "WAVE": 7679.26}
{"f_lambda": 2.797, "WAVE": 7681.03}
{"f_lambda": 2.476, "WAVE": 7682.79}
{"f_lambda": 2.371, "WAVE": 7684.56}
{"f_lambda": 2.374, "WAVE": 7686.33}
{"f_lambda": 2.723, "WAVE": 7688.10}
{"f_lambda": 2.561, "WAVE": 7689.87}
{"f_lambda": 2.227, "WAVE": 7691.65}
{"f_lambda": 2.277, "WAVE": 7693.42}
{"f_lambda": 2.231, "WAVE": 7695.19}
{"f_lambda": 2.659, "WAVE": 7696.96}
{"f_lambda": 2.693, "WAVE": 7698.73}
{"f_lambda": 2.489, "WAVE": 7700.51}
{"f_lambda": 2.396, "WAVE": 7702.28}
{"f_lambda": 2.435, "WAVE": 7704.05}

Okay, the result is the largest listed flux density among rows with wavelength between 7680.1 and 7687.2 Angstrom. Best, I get 2.797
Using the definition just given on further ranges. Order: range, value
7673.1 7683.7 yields 2.8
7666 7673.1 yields 2.933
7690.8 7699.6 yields 2.693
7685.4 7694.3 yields 2.723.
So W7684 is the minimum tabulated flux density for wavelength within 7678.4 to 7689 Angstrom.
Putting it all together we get 2.052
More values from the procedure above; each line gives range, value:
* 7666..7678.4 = 1.992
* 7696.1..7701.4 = 2.489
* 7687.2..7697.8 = 2.227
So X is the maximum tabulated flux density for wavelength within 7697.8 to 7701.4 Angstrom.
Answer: 2.693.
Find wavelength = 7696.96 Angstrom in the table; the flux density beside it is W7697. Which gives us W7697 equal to 2.659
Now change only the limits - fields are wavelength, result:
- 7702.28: 2.396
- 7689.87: 2.561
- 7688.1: 2.723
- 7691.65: 2.227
